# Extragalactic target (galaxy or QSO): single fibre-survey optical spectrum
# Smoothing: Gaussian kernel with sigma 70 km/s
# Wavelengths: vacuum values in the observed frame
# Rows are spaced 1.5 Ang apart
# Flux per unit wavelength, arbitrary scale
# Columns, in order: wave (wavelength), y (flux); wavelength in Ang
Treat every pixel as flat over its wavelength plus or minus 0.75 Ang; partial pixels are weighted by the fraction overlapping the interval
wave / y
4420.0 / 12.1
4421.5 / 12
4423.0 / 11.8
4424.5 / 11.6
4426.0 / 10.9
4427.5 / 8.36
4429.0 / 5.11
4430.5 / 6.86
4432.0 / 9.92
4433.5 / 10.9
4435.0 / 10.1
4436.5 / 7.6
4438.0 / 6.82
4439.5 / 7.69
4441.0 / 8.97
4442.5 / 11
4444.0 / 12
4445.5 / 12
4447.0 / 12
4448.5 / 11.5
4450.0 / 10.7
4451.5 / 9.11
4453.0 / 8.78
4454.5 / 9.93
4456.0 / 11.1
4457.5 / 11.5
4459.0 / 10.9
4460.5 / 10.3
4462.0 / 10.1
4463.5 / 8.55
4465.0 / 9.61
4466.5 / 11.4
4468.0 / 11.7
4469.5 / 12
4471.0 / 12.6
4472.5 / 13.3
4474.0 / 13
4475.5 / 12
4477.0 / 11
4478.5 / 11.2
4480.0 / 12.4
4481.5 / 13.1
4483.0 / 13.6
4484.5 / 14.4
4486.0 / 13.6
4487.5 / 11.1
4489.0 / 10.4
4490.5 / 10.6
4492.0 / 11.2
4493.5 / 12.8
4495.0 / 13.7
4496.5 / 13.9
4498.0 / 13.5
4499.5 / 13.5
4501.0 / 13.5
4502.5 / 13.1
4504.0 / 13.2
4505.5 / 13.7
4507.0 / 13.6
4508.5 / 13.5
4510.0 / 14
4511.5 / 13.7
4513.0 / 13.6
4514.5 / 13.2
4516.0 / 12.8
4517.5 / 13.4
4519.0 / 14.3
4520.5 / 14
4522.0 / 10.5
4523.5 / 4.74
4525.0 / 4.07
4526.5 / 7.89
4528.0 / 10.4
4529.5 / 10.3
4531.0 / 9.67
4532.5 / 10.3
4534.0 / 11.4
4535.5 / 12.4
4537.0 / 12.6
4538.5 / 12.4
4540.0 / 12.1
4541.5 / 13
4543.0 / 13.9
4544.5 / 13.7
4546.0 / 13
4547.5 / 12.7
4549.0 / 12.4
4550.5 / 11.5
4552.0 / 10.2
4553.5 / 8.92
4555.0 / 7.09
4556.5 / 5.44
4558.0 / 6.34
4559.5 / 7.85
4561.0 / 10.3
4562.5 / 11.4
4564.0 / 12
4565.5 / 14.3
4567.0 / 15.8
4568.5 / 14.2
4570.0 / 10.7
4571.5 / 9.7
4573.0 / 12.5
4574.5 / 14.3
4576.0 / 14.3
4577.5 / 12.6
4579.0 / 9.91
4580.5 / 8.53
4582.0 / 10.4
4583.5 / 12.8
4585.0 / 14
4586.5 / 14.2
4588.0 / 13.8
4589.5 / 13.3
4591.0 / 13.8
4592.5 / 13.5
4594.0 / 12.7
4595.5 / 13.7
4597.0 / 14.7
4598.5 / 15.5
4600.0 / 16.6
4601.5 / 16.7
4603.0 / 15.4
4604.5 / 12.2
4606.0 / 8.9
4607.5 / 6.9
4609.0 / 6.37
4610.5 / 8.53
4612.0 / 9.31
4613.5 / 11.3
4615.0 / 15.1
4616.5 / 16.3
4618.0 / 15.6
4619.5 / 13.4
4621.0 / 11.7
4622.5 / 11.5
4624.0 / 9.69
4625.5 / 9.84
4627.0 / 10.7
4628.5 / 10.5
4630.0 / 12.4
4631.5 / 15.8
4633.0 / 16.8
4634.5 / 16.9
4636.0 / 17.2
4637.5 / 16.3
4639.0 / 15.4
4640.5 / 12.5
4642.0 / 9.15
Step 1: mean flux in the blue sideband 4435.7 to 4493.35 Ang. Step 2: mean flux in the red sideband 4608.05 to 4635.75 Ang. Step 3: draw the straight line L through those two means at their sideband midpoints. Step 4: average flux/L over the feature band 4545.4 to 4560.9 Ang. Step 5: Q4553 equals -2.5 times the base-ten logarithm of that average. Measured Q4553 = 0.23 mag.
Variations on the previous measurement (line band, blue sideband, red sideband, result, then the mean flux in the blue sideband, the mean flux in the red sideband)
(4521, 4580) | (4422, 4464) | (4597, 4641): 0.08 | 9.88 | 13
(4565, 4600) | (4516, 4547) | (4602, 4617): -0.18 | 11.3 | 11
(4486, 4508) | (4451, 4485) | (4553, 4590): -0.12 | 11.4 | 11.4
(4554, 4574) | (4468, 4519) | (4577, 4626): 0.18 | 12.9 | 12.4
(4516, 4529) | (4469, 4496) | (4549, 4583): 0.16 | 12.4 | 10.9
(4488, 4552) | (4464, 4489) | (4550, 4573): -0.07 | 12.2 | 10.4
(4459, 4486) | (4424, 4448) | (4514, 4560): -0.19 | 9.49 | 10.7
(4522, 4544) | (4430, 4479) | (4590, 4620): 0.13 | 10.5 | 12.8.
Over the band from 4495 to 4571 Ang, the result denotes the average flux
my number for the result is 11.7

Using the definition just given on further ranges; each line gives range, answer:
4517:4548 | 11.2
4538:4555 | 11.9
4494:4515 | 13.5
